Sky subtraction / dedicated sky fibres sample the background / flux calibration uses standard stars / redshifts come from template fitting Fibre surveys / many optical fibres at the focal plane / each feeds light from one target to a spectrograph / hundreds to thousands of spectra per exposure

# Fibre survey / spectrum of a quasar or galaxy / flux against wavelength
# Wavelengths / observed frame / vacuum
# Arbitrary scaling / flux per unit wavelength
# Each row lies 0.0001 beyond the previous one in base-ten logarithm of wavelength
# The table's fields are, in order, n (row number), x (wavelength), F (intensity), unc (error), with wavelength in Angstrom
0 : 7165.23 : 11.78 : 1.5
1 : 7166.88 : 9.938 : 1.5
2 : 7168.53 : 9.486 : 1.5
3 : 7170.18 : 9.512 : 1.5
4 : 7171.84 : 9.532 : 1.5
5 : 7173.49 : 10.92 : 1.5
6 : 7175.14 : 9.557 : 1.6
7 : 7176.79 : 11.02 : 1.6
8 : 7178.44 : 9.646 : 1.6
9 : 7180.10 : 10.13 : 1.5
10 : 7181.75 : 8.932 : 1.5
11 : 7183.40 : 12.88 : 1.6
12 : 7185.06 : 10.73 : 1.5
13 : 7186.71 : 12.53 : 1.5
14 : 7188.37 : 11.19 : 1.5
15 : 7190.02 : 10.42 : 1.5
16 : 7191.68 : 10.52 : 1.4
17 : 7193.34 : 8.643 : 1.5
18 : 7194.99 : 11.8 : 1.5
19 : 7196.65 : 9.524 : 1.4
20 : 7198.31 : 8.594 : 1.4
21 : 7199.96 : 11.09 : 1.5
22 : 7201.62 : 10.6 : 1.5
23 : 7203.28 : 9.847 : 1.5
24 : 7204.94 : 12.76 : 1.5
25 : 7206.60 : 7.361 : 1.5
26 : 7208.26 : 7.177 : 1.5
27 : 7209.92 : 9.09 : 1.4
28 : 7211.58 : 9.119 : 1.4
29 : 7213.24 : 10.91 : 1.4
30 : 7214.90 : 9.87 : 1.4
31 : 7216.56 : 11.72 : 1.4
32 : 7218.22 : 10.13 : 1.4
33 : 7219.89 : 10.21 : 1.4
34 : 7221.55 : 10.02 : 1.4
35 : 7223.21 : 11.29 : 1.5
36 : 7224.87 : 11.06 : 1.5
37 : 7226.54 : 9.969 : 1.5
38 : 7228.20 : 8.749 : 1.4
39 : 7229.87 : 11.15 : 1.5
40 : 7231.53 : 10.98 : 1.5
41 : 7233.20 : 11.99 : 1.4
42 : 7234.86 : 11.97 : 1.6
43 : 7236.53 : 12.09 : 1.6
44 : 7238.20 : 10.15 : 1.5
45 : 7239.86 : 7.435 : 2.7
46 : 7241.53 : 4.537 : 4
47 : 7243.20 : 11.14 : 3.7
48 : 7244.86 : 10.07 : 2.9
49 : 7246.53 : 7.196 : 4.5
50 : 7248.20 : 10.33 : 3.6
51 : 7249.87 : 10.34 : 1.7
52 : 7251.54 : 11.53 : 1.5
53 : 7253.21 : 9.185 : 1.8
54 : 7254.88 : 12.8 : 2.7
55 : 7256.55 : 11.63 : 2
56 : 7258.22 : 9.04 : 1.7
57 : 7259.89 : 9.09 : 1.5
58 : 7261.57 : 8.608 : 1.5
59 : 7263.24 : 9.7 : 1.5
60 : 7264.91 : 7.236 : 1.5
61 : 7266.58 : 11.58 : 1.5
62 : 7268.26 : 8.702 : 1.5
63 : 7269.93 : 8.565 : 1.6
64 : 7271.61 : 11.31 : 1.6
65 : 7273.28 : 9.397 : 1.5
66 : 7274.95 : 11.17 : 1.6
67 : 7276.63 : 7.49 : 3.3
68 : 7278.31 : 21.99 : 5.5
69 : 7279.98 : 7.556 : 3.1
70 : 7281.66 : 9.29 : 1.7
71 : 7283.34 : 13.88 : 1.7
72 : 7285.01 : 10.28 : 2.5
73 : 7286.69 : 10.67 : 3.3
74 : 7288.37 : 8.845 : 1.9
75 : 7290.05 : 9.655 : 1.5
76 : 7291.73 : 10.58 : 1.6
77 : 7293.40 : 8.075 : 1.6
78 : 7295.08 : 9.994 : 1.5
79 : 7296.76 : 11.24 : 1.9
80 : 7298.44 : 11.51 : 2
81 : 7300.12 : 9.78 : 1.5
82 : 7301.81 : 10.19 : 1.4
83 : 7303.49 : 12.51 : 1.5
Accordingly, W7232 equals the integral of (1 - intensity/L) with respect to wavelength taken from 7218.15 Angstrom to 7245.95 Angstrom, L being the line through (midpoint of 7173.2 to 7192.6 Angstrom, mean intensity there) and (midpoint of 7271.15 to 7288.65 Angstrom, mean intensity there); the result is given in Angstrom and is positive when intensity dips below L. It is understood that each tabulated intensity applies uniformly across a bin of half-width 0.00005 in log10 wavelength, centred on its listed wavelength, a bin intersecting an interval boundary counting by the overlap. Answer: 2.0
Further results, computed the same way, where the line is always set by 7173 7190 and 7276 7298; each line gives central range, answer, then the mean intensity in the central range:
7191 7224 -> 2.27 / 10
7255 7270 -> 1.69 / 9.55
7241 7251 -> 1.50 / 9.15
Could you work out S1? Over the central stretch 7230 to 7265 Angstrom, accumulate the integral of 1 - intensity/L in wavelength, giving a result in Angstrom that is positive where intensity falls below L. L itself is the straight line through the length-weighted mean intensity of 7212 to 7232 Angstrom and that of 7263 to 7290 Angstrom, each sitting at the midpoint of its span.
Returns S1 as 1.8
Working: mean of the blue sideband 10.5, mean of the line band 9.94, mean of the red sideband 10.5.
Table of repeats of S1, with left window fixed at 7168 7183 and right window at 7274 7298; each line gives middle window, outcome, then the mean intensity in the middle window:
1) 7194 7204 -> -0.09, 10.2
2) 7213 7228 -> -0.29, 10.5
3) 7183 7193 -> -1.13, 11.2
